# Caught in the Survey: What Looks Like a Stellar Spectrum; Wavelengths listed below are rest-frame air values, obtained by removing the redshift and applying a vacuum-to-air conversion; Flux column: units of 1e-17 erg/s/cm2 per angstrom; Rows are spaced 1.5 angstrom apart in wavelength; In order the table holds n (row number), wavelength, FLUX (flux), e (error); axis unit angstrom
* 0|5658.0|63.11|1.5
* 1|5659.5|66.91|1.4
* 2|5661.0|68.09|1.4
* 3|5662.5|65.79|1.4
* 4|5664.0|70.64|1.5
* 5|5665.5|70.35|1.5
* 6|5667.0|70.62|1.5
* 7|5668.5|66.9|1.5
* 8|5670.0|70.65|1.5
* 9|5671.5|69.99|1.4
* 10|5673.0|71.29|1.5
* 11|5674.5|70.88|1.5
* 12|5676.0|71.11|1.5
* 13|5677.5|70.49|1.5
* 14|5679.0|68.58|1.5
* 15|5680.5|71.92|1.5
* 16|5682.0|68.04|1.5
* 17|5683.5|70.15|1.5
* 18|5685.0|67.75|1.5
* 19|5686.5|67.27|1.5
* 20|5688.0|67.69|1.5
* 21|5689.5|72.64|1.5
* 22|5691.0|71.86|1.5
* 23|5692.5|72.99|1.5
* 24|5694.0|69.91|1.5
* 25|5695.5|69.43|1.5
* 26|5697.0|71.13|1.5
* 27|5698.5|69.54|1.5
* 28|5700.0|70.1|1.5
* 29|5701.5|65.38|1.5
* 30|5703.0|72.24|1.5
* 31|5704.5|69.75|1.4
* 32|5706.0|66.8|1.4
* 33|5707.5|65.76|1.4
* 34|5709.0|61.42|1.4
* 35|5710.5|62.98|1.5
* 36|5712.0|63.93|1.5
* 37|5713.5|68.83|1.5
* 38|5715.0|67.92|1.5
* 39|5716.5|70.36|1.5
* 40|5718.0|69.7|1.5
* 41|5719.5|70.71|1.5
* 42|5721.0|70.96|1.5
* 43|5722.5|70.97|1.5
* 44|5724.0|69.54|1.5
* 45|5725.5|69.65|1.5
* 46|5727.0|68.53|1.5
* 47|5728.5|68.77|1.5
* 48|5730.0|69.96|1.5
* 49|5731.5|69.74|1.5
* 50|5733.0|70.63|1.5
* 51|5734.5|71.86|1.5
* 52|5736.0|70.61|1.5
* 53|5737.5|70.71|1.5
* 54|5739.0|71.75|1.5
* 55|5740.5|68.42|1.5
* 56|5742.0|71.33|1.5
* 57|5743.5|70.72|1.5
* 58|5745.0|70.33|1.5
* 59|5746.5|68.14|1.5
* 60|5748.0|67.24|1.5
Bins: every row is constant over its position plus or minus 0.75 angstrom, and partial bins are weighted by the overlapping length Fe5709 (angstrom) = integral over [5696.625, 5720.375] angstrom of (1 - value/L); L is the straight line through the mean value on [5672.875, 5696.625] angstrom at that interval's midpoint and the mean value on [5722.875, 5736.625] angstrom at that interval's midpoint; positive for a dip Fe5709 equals 0.7 angstrom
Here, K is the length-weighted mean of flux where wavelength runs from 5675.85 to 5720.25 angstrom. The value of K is 68.8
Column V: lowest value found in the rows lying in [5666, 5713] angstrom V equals 61.42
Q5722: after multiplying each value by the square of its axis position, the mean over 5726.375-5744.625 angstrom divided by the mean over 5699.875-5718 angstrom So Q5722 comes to 1.1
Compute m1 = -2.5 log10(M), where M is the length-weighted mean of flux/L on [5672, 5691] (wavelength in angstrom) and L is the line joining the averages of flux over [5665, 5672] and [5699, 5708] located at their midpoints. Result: -0.011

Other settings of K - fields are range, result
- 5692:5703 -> 69.9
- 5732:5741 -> 70.7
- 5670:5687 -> 69.8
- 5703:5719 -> 67.1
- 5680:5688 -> 68.8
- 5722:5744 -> 70.2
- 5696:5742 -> 69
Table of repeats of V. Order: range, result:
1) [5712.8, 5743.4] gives 67.92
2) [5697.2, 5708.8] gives 65.38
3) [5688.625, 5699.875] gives 69.43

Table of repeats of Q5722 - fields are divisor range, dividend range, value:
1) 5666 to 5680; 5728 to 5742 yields 1.03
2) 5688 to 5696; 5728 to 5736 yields 1.00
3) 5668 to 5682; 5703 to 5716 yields 0.96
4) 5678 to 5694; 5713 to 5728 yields 1.01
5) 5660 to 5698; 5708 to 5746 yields 1.01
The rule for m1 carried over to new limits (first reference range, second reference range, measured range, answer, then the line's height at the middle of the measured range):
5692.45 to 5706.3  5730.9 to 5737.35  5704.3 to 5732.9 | 0.03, 70.3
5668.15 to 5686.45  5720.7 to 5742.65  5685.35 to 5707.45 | 0.01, 69.9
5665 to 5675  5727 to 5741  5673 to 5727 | 0.02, 70.1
